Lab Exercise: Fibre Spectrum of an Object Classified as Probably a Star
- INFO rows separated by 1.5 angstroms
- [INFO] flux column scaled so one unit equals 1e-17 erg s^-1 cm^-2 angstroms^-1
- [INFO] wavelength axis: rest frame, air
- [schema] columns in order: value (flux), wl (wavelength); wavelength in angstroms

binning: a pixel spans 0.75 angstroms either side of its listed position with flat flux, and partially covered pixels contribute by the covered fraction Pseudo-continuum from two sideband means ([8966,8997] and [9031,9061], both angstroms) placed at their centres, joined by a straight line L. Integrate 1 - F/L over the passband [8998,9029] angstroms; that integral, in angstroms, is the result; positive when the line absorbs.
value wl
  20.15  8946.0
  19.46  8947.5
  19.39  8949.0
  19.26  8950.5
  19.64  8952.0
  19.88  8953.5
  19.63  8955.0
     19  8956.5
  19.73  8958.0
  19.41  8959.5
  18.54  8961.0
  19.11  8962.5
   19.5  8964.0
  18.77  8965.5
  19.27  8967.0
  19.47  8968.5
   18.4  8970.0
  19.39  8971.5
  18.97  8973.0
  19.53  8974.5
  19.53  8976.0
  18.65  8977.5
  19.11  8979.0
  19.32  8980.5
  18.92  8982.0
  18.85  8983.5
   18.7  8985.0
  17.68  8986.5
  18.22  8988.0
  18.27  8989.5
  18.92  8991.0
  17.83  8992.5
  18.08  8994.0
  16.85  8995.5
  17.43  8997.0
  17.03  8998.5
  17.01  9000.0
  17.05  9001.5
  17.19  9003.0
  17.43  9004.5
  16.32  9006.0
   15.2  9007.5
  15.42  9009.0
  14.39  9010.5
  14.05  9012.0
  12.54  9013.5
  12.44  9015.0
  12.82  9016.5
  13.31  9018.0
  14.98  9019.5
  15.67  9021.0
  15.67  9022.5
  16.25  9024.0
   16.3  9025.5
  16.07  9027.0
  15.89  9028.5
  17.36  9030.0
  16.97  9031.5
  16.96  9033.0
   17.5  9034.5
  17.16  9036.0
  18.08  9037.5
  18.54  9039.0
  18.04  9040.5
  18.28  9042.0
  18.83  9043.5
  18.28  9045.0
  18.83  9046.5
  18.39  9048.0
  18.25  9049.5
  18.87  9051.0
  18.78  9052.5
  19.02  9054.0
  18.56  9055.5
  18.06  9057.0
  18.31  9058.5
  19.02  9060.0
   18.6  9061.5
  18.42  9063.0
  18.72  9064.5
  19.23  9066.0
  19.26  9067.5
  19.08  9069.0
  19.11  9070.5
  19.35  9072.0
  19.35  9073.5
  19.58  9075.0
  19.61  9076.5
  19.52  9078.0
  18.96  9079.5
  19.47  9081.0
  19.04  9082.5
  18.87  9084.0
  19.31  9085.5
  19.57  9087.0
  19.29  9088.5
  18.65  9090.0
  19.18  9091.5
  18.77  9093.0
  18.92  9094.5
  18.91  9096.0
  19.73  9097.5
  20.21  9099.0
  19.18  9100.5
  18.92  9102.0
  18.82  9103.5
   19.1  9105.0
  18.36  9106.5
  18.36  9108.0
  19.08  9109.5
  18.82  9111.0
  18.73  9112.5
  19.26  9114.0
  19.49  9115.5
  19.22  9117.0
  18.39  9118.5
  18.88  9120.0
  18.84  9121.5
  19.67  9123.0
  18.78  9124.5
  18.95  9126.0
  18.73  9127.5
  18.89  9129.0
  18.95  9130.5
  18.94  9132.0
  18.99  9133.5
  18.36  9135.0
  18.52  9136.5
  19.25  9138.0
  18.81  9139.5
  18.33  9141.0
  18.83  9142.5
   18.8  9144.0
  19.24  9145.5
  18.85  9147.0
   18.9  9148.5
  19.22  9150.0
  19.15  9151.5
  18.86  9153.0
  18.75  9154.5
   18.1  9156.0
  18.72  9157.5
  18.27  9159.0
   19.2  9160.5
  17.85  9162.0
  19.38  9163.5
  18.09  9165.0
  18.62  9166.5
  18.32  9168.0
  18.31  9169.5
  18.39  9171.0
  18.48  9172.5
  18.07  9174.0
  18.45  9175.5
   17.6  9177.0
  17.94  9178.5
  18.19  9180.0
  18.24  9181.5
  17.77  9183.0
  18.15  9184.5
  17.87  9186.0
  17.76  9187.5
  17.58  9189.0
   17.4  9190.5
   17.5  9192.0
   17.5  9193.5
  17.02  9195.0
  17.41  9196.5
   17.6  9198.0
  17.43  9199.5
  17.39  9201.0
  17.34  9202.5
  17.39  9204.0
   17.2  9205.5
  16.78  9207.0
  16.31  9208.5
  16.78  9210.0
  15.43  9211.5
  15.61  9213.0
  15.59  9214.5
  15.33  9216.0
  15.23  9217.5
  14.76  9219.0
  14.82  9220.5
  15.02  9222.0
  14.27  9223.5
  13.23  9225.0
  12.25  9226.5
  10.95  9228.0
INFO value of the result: 5.2 angstroms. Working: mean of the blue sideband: 18.7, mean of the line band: 15.4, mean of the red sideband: 18.3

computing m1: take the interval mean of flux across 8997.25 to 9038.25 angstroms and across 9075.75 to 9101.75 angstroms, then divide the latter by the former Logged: 1.2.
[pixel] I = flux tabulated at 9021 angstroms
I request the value 15.67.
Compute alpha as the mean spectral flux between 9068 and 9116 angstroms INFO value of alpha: 19.1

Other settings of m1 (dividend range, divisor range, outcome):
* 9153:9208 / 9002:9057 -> 1.08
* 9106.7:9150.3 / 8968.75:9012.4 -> 1.06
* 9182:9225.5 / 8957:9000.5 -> 0.89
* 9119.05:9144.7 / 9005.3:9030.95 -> 1.26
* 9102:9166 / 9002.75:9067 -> 1.11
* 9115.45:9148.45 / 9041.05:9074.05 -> 1.01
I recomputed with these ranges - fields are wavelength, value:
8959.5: 19.41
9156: 18.1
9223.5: 14.27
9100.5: 19.18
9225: 13.23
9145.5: 19.24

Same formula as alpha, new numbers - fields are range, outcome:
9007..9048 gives 16.2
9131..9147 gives 18.8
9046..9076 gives 18.8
